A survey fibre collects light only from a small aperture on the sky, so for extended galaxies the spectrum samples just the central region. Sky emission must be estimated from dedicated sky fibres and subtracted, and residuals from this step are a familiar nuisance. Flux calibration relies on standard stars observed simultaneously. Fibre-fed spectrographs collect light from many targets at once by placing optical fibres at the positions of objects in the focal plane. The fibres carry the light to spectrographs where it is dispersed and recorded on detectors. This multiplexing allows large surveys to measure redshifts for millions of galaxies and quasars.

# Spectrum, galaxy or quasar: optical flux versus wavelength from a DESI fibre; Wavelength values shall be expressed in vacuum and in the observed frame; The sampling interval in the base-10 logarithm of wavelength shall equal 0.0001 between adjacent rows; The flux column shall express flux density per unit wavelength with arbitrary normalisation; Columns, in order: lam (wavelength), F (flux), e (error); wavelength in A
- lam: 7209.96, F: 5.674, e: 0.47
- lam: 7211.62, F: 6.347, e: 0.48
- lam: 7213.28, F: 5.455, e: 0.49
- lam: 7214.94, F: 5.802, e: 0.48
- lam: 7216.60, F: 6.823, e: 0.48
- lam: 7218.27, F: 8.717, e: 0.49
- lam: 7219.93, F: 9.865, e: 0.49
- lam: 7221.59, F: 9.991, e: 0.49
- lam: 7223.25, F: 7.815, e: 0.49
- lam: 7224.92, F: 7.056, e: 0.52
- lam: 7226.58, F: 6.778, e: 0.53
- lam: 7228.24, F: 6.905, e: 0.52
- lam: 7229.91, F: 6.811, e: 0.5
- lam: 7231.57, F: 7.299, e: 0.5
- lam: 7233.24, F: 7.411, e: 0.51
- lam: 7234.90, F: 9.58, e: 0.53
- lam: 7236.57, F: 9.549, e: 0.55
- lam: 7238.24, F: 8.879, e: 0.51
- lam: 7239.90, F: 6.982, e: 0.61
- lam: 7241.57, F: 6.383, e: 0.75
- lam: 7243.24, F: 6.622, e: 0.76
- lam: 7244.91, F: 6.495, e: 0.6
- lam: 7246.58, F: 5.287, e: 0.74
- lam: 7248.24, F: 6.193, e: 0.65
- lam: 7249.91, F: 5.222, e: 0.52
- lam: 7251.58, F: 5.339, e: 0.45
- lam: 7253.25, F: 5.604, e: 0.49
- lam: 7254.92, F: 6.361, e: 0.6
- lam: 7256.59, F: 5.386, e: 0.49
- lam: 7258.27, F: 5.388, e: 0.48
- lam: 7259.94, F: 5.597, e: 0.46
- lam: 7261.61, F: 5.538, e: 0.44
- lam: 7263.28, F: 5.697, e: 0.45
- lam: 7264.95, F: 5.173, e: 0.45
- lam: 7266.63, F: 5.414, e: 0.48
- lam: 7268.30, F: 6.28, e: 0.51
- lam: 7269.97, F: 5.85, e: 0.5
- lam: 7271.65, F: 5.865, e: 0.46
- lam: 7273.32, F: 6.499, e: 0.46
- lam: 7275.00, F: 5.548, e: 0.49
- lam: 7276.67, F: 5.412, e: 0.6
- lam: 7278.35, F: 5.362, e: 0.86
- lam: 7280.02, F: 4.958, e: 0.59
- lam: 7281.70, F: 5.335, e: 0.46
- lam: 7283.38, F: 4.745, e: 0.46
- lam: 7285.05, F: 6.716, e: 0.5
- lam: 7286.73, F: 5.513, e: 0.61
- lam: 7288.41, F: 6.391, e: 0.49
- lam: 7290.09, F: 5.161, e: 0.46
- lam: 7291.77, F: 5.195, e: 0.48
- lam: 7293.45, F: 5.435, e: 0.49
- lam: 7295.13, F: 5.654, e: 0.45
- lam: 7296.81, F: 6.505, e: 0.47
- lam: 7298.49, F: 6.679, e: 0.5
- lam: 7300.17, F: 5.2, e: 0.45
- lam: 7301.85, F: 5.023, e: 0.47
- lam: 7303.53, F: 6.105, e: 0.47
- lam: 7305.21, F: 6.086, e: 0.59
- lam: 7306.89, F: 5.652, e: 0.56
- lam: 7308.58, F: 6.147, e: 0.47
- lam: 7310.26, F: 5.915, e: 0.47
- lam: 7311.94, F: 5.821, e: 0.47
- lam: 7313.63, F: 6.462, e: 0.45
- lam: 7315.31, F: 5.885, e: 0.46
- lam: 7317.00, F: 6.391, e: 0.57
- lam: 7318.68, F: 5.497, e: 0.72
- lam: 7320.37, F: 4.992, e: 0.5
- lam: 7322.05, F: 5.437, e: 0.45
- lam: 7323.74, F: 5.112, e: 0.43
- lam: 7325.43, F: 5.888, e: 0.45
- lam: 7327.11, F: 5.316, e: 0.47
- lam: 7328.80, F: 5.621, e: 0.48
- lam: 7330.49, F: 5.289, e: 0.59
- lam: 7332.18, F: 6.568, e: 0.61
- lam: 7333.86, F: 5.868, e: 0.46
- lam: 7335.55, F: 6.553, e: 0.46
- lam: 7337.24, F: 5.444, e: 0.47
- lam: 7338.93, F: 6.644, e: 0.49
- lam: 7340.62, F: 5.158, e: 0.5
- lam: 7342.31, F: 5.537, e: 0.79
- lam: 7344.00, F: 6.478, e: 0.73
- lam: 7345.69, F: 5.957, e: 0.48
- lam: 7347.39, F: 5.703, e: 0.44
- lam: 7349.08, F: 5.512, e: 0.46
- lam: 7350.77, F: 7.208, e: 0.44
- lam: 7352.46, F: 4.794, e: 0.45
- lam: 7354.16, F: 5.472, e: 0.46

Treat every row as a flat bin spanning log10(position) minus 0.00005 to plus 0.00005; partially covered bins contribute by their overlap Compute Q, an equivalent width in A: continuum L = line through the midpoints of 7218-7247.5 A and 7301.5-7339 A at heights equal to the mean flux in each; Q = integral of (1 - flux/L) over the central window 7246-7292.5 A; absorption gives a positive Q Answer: 8.6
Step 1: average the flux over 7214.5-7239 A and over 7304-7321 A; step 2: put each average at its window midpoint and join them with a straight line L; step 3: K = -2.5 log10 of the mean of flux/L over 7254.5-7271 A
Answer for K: 0.25 mag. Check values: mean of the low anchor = 7.98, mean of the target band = 5.65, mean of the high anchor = 5.9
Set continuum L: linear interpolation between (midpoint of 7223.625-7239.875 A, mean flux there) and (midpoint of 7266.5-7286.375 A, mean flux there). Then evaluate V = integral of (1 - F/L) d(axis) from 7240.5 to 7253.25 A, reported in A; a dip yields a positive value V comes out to 2.0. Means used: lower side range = 7.77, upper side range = 5.67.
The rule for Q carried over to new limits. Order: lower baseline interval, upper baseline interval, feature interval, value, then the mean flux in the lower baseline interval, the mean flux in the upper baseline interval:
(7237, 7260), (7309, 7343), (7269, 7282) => 0.93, 6.2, 5.78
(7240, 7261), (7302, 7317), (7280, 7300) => 0.80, 5.86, 5.98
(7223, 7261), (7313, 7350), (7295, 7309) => 0.44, 6.71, 5.79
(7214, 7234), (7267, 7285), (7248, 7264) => 1.94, 7.59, 5.63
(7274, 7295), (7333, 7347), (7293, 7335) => -0.43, 5.49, 5.95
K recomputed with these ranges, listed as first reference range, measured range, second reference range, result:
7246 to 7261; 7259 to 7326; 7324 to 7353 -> 0.00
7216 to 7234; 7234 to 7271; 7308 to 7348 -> 0.16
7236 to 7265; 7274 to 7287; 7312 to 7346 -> 0.11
